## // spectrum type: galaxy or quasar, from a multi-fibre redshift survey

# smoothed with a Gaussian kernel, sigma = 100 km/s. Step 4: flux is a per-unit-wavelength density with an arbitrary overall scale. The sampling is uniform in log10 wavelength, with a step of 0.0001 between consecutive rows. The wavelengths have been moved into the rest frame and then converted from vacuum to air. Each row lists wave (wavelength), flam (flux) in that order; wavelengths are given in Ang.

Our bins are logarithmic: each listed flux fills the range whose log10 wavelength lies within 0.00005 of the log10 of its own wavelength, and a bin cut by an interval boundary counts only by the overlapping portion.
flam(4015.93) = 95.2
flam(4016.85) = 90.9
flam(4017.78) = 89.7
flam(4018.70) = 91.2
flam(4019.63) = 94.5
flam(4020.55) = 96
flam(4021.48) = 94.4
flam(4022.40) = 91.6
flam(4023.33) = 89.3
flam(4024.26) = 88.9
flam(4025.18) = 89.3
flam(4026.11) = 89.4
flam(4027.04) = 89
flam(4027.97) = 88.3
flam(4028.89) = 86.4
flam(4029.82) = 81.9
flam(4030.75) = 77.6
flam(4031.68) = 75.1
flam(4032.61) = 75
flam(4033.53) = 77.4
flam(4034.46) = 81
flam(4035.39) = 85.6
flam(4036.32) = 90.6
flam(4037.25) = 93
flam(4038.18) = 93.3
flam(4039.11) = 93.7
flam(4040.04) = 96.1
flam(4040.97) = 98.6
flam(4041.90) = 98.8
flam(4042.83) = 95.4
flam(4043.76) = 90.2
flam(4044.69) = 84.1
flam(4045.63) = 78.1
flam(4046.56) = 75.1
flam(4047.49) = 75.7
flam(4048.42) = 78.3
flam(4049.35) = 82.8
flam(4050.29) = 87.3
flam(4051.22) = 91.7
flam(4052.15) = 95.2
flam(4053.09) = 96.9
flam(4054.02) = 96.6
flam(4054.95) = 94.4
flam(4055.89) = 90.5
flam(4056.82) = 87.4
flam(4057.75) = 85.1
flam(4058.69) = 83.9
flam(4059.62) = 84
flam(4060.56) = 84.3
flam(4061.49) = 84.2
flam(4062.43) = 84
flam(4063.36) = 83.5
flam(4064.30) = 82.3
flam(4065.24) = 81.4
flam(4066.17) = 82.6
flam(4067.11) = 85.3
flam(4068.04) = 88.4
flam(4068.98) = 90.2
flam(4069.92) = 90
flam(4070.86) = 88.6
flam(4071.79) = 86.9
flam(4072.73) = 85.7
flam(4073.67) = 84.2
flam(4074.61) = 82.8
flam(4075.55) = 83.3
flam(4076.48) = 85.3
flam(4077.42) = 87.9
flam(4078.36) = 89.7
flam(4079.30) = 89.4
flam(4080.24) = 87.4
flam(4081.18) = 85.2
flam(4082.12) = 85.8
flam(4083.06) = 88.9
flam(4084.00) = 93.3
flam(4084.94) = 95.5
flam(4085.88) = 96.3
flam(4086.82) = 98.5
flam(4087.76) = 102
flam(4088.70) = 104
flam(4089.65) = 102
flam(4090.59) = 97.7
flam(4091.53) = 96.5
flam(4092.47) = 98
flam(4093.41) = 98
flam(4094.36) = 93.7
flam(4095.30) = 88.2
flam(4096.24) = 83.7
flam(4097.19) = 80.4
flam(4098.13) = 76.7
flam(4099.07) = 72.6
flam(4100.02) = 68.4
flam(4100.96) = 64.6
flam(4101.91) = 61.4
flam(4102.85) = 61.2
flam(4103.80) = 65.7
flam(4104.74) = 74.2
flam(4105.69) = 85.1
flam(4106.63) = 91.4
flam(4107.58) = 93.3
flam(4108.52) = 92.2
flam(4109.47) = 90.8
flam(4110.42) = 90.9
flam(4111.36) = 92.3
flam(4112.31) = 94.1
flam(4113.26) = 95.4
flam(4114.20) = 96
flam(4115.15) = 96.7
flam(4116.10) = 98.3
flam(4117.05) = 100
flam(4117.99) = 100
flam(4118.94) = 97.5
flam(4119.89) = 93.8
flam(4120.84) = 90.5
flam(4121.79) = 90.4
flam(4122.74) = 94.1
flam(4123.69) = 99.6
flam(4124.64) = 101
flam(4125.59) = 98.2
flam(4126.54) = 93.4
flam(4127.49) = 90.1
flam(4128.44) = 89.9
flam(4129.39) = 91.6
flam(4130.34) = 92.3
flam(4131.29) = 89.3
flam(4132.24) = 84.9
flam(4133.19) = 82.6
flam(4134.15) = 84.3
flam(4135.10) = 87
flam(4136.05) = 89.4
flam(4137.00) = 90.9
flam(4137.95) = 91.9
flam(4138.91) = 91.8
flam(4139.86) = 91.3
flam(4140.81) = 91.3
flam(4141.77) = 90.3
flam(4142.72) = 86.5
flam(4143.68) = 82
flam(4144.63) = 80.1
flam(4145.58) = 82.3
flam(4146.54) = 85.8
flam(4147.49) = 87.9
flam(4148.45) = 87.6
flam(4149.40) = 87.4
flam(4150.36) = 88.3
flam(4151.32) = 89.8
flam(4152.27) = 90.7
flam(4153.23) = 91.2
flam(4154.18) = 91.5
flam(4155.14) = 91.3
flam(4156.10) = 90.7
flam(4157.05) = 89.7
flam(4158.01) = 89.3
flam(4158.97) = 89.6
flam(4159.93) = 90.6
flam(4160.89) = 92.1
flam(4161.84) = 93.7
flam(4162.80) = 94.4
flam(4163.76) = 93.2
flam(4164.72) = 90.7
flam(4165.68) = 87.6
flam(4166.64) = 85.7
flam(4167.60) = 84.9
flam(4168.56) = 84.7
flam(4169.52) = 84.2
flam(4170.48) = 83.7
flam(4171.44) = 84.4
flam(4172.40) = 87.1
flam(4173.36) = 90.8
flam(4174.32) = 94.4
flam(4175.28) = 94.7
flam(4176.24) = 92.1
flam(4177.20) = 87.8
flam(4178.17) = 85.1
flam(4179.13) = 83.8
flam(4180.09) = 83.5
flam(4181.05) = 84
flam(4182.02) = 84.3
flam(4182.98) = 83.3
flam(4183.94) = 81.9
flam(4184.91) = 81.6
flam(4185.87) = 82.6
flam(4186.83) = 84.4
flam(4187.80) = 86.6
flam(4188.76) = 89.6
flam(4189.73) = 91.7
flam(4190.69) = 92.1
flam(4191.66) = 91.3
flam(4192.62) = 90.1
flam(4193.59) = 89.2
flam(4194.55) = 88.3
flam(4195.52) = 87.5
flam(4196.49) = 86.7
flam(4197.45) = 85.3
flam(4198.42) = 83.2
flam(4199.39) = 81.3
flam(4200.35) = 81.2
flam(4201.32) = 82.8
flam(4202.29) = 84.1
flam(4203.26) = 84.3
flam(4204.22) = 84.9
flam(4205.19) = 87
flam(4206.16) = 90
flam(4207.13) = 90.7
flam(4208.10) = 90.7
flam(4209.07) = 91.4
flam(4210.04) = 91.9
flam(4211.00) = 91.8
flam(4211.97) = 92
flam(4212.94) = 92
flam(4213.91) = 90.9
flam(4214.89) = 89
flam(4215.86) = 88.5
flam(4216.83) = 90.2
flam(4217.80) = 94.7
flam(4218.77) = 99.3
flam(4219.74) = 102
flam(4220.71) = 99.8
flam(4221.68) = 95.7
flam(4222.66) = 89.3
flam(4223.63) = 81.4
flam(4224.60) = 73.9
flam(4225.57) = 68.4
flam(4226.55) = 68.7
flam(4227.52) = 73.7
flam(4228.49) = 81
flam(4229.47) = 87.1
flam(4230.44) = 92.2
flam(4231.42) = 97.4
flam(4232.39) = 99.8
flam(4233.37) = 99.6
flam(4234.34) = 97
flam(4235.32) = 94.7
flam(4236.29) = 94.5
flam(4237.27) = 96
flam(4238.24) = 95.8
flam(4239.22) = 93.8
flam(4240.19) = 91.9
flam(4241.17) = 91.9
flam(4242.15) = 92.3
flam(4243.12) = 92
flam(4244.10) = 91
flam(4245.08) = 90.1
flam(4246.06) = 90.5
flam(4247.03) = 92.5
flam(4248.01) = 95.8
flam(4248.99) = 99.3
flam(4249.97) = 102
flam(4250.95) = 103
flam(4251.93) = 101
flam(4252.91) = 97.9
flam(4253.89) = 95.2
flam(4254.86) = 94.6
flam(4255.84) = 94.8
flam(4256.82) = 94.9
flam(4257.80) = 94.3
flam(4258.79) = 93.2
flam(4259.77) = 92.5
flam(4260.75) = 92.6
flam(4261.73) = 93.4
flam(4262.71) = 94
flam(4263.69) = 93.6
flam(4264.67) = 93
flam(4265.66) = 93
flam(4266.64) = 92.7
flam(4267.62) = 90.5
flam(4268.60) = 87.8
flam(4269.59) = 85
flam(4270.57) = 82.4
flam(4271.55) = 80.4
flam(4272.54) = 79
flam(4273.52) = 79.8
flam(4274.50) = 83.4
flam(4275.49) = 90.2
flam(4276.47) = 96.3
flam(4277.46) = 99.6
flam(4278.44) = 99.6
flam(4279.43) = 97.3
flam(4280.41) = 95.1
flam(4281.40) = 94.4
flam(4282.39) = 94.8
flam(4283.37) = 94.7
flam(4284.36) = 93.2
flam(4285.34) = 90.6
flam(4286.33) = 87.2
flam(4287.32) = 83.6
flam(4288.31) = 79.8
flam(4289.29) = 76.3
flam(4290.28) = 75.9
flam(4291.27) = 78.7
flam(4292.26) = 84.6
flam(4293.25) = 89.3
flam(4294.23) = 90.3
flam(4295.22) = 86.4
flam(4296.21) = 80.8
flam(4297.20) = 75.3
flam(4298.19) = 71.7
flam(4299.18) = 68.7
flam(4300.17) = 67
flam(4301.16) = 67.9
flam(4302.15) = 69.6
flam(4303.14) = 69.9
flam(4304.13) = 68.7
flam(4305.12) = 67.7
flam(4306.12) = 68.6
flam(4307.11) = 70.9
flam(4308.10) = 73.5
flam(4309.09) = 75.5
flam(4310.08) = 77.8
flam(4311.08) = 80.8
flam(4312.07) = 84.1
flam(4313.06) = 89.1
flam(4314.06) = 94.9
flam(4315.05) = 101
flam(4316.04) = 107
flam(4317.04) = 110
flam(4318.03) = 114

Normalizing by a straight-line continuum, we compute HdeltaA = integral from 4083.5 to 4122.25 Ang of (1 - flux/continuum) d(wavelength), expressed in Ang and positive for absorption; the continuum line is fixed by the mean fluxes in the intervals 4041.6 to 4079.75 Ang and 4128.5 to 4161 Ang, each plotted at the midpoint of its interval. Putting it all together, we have -0.8 Ang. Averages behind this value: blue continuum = 86.6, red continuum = 88.6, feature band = 89.3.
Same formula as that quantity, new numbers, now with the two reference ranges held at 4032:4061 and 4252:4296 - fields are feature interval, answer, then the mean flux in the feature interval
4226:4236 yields 0.0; 89.1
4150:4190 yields 0.4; 88.1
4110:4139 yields -1.4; 92.9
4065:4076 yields 0.3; 85.9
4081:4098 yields -1.1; 93.6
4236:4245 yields -0.3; 93.1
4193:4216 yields 0.4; 87.7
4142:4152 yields 0.3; 86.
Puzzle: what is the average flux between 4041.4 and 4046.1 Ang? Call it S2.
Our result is 89.3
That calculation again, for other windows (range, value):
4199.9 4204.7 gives 83.5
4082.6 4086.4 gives 93.6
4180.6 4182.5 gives 83.9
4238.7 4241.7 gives 92.4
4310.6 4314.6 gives 87.5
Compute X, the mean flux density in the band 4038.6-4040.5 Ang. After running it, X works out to 94.9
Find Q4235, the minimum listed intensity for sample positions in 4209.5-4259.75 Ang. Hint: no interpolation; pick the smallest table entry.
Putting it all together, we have 68.4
